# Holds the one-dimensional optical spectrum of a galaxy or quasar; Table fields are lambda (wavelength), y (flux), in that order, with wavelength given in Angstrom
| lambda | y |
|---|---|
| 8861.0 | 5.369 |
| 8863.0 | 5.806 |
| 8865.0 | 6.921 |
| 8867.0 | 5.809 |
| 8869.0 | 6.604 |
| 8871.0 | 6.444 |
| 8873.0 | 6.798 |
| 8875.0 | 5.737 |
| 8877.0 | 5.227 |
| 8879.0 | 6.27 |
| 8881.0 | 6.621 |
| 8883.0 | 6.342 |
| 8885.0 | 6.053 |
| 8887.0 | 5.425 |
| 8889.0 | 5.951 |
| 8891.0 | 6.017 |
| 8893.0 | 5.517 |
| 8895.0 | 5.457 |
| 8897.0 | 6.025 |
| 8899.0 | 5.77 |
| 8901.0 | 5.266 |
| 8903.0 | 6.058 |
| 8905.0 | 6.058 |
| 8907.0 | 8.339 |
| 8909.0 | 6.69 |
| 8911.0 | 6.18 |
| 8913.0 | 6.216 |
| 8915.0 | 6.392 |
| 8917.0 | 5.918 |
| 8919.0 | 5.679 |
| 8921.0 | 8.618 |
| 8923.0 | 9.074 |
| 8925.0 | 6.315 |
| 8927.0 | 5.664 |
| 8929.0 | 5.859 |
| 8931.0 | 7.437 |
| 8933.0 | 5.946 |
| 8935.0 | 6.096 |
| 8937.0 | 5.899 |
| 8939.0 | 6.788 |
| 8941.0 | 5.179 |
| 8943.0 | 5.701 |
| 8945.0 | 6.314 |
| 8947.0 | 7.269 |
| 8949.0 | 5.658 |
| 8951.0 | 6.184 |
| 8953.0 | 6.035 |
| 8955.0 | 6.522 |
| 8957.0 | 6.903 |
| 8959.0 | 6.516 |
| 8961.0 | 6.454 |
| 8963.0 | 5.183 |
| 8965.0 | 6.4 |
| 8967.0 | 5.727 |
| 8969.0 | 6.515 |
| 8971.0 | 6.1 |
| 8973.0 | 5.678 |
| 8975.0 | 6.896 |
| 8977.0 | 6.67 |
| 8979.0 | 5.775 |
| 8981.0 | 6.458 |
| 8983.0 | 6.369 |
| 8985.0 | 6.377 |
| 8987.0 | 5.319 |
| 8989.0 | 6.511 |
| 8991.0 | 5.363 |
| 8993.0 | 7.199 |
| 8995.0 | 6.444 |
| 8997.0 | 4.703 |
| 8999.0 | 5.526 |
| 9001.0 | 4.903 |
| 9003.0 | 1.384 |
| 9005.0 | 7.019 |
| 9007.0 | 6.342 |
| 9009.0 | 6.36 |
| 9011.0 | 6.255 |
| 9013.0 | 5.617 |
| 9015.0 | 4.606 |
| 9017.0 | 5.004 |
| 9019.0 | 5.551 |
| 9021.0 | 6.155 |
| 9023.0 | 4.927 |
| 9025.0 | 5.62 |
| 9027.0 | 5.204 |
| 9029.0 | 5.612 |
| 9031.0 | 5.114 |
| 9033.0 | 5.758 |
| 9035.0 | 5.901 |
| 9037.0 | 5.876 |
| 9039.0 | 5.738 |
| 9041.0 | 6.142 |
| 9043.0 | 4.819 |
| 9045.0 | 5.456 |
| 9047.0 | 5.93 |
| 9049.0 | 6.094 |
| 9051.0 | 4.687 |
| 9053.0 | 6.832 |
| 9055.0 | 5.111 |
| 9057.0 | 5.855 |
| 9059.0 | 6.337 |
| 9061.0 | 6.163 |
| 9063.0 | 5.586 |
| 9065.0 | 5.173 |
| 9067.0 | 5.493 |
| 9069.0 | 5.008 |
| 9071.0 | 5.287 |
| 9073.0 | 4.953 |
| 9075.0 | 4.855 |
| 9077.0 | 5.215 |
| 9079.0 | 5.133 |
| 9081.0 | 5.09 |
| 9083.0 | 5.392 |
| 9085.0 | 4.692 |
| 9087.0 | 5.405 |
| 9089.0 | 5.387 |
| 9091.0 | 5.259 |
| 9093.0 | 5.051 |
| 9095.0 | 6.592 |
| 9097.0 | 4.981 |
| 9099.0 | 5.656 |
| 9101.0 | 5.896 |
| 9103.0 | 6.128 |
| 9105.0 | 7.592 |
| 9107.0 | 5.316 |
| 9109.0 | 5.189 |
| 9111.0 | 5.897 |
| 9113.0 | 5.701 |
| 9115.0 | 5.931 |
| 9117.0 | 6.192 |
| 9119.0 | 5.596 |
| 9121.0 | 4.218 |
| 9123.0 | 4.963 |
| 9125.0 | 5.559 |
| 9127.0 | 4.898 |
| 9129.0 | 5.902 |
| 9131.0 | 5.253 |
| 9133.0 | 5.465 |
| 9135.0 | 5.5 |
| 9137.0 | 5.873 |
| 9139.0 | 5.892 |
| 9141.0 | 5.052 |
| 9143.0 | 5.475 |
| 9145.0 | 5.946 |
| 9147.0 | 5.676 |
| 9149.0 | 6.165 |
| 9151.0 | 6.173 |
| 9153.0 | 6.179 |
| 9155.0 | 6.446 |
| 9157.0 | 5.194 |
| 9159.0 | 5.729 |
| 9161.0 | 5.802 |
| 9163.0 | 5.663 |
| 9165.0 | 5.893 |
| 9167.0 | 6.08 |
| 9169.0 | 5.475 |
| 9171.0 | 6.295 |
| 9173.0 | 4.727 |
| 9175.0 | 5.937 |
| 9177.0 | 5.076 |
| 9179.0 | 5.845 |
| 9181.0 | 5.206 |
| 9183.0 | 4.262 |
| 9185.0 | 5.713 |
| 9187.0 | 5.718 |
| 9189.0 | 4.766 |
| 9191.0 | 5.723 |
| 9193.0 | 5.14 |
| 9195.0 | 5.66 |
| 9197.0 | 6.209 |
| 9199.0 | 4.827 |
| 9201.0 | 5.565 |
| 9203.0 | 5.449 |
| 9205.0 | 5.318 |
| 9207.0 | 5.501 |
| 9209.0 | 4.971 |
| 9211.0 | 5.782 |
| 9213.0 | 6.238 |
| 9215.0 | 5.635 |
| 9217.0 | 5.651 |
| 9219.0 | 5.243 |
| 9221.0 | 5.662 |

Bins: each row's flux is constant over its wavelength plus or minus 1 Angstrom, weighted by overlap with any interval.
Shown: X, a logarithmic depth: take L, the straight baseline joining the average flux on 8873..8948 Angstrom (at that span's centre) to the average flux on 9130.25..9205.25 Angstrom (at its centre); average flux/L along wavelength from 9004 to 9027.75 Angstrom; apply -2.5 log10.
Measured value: 0.05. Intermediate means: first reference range 6.26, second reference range 5.59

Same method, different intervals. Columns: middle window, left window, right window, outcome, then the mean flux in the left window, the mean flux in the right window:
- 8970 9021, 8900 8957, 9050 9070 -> 0.04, 6.41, 5.62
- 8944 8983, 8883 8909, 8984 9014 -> -0.08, 6.03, 5.69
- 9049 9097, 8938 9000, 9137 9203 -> 0.09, 6.15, 5.61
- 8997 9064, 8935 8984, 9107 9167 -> 0.08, 6.21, 5.64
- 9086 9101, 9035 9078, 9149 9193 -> 0.01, 5.56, 5.62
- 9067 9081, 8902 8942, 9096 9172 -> 0.16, 6.52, 5.71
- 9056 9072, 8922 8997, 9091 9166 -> 0.06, 6.27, 5.69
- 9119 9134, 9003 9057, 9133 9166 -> 0.11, 5.61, 5.78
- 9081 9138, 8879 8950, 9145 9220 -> 0.05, 6.28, 5.6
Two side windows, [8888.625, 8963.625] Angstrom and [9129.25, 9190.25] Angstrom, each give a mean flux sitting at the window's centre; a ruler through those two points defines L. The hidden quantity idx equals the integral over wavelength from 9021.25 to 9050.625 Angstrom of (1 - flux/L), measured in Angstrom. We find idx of 1.97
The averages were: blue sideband 6.3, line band 5.58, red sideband 5.62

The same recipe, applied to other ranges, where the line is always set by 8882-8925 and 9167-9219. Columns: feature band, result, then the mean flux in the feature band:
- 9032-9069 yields 1.24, 5.7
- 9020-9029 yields 0.73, 5.49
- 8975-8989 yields -0.31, 6.24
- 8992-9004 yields 2.04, 5.03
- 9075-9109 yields 1.50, 5.52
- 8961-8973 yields 0.29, 6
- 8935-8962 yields -0.25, 6.26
